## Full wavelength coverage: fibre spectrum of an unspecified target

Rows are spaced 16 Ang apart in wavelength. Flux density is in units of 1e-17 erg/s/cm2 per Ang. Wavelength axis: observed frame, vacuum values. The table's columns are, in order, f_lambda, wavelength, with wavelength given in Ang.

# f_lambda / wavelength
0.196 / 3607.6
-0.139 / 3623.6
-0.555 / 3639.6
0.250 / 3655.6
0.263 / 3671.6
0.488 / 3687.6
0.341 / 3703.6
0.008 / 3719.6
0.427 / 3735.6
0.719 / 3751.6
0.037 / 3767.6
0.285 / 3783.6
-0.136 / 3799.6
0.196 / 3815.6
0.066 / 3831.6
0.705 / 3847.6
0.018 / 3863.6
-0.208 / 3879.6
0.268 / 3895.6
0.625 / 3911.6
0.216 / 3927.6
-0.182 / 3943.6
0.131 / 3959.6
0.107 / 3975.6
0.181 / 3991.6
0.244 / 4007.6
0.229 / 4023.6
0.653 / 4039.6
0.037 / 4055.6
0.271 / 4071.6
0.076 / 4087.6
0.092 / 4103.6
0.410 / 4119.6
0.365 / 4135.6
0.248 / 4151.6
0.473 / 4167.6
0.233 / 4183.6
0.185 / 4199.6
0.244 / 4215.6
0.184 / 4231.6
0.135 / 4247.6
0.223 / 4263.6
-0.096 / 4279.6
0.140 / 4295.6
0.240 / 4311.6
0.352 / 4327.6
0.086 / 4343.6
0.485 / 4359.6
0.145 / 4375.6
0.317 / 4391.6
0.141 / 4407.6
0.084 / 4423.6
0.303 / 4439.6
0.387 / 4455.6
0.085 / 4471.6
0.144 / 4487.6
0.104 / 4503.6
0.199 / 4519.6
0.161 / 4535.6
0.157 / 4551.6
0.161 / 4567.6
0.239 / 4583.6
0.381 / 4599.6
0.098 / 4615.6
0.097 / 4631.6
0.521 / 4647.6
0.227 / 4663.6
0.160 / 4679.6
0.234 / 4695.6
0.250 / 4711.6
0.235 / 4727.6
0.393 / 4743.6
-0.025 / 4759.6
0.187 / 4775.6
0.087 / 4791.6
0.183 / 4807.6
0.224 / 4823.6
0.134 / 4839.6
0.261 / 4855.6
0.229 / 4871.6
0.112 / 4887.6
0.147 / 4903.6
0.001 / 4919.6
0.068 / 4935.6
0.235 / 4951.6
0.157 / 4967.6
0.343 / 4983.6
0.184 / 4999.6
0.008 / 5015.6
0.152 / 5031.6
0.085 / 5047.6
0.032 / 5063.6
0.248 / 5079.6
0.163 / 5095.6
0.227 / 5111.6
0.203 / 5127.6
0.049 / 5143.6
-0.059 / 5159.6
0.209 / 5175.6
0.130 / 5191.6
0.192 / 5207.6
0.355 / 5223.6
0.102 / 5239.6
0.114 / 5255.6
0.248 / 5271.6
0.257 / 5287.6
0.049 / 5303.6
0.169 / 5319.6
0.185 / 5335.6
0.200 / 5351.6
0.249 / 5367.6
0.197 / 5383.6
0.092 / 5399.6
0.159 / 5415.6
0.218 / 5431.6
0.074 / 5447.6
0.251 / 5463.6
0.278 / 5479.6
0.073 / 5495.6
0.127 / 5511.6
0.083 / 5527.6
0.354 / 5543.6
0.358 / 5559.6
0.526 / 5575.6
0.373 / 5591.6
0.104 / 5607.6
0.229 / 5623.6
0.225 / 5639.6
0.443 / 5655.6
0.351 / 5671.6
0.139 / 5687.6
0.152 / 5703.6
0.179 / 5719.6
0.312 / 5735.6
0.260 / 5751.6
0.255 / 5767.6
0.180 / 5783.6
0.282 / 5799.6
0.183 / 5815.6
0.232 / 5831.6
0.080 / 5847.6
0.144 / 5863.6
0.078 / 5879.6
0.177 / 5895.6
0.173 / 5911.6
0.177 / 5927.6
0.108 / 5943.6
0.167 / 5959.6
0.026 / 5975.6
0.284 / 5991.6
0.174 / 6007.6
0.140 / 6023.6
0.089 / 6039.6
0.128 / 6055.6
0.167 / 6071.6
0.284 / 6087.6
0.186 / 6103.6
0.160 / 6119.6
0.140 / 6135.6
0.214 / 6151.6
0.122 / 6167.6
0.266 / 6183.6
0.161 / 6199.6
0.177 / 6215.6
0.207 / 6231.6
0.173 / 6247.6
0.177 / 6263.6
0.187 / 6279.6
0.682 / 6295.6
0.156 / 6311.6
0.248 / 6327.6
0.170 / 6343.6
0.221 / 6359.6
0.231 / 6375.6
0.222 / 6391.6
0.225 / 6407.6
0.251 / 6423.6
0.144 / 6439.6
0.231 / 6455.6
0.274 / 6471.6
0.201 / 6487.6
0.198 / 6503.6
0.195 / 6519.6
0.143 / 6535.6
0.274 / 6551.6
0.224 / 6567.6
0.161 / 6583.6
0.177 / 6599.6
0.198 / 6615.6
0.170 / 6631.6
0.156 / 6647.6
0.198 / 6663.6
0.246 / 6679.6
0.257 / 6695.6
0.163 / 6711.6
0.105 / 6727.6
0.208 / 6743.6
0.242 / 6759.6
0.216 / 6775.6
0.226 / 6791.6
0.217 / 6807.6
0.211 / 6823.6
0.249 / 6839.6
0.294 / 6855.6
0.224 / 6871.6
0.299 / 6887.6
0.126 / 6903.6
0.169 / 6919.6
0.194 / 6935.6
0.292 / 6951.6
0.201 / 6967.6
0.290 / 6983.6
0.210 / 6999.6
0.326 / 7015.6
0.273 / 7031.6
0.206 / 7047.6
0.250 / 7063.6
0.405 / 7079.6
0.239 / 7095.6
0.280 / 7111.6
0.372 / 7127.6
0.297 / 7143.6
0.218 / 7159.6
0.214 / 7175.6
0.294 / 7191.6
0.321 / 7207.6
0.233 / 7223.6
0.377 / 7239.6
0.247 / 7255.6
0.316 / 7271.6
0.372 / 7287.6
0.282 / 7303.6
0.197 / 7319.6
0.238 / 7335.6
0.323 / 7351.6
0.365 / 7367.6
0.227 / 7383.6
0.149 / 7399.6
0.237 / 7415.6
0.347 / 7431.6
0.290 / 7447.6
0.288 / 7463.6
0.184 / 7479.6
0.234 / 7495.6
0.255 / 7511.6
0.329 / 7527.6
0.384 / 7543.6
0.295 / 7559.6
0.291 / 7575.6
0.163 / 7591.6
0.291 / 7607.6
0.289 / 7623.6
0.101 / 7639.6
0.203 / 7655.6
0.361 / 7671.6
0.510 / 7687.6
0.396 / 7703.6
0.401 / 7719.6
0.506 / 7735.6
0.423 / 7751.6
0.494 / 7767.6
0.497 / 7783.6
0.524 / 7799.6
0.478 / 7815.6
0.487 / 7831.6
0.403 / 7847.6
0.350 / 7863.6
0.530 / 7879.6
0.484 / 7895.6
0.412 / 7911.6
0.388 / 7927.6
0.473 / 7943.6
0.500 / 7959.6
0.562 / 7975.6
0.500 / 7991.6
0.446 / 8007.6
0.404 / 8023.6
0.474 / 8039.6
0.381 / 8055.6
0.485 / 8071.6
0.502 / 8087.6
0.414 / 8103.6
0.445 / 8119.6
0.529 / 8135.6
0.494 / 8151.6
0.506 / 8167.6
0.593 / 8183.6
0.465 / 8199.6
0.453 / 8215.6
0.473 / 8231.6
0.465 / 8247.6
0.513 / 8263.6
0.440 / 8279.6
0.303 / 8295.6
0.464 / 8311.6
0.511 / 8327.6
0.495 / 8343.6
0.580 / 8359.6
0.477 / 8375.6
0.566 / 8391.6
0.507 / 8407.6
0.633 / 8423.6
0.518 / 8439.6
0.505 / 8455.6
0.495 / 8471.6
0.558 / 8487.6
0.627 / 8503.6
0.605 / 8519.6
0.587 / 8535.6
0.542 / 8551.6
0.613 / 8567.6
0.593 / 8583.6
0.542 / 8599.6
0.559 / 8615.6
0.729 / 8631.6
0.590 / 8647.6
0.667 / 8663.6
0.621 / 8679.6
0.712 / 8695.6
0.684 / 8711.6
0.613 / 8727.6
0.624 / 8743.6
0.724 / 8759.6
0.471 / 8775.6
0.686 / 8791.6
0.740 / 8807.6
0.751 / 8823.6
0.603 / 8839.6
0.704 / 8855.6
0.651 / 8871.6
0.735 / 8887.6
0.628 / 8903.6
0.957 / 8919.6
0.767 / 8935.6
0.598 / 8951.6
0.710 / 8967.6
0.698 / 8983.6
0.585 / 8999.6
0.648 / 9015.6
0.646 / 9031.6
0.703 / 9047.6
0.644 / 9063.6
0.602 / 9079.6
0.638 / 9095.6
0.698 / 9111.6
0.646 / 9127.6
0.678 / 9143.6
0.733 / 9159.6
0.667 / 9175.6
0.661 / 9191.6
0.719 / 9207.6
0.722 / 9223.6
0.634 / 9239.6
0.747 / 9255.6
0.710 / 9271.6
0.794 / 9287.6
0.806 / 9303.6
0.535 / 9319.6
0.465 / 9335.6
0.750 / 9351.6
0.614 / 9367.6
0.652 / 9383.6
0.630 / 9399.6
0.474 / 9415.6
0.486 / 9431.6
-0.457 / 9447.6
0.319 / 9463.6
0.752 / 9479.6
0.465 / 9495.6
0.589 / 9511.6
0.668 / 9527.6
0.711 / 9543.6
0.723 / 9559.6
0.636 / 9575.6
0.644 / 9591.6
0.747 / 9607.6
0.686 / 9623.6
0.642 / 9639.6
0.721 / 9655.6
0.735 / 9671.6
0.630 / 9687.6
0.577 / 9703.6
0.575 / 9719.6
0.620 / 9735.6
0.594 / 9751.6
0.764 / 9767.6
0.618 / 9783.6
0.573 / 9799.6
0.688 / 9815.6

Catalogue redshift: 0.928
